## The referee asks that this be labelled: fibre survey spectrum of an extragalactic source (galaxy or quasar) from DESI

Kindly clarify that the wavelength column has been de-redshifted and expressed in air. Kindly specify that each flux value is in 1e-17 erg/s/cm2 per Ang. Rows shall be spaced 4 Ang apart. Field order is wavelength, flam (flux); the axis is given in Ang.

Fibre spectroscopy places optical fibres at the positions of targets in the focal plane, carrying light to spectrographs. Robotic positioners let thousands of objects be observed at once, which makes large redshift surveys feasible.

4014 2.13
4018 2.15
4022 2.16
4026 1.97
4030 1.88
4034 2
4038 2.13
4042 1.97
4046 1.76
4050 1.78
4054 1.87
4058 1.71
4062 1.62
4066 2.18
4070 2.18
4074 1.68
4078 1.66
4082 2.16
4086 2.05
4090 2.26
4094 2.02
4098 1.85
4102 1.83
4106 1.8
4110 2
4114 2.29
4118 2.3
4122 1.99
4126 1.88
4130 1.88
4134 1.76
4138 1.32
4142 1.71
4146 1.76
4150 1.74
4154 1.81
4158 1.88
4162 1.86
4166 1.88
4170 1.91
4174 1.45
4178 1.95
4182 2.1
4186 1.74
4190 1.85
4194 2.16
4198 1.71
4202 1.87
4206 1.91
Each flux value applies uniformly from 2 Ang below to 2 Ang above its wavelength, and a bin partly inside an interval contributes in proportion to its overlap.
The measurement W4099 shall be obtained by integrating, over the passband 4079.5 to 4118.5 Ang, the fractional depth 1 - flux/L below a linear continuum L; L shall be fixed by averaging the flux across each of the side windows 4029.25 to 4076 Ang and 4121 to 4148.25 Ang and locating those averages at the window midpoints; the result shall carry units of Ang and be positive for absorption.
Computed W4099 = -4.9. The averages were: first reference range 1.9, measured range 2.04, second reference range 1.75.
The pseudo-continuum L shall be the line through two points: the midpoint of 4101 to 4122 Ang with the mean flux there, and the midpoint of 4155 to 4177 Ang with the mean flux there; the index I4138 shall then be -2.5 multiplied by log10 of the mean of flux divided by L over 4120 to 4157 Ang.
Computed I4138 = 0.10 mag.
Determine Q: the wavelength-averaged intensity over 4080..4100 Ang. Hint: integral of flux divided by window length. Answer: 2.07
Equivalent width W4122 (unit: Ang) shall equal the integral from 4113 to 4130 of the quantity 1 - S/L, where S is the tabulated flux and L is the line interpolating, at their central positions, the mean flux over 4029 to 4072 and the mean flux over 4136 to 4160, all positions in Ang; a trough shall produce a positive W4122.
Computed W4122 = -3.0 Ang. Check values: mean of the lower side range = 1.92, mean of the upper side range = 1.7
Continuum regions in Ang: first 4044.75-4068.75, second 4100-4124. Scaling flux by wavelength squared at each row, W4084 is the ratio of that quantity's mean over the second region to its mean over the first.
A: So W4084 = 1.1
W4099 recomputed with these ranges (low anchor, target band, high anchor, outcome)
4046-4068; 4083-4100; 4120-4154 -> -2.4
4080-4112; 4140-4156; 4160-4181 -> 1.0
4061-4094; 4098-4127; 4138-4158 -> -2.4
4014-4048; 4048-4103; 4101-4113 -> 1.0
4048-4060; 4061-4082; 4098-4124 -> -0.5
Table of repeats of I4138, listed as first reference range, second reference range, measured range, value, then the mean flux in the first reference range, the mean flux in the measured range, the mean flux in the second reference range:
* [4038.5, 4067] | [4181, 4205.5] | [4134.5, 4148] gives 0.16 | 1.84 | 1.61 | 1.9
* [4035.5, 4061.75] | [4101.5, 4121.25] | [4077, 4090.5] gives -0.04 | 1.86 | 2.03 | 2.06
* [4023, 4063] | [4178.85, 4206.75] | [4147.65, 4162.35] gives 0.05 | 1.88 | 1.82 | 1.91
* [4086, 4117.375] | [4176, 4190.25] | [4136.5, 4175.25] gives 0.12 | 2.02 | 1.74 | 1.92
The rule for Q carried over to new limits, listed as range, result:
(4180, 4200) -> 1.91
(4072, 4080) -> 1.67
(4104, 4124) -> 2.08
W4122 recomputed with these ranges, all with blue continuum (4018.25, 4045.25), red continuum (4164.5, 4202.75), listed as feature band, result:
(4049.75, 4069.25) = 1.25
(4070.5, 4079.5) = 0.99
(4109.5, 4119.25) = -1.45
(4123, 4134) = 0.28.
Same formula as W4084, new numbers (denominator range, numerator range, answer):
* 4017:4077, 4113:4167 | 1.01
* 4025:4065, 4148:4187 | 1.04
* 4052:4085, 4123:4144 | 0.94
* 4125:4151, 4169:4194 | 1.11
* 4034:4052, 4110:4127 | 1.14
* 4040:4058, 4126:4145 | 0.97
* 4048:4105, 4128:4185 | 0.97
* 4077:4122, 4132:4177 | 0.88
